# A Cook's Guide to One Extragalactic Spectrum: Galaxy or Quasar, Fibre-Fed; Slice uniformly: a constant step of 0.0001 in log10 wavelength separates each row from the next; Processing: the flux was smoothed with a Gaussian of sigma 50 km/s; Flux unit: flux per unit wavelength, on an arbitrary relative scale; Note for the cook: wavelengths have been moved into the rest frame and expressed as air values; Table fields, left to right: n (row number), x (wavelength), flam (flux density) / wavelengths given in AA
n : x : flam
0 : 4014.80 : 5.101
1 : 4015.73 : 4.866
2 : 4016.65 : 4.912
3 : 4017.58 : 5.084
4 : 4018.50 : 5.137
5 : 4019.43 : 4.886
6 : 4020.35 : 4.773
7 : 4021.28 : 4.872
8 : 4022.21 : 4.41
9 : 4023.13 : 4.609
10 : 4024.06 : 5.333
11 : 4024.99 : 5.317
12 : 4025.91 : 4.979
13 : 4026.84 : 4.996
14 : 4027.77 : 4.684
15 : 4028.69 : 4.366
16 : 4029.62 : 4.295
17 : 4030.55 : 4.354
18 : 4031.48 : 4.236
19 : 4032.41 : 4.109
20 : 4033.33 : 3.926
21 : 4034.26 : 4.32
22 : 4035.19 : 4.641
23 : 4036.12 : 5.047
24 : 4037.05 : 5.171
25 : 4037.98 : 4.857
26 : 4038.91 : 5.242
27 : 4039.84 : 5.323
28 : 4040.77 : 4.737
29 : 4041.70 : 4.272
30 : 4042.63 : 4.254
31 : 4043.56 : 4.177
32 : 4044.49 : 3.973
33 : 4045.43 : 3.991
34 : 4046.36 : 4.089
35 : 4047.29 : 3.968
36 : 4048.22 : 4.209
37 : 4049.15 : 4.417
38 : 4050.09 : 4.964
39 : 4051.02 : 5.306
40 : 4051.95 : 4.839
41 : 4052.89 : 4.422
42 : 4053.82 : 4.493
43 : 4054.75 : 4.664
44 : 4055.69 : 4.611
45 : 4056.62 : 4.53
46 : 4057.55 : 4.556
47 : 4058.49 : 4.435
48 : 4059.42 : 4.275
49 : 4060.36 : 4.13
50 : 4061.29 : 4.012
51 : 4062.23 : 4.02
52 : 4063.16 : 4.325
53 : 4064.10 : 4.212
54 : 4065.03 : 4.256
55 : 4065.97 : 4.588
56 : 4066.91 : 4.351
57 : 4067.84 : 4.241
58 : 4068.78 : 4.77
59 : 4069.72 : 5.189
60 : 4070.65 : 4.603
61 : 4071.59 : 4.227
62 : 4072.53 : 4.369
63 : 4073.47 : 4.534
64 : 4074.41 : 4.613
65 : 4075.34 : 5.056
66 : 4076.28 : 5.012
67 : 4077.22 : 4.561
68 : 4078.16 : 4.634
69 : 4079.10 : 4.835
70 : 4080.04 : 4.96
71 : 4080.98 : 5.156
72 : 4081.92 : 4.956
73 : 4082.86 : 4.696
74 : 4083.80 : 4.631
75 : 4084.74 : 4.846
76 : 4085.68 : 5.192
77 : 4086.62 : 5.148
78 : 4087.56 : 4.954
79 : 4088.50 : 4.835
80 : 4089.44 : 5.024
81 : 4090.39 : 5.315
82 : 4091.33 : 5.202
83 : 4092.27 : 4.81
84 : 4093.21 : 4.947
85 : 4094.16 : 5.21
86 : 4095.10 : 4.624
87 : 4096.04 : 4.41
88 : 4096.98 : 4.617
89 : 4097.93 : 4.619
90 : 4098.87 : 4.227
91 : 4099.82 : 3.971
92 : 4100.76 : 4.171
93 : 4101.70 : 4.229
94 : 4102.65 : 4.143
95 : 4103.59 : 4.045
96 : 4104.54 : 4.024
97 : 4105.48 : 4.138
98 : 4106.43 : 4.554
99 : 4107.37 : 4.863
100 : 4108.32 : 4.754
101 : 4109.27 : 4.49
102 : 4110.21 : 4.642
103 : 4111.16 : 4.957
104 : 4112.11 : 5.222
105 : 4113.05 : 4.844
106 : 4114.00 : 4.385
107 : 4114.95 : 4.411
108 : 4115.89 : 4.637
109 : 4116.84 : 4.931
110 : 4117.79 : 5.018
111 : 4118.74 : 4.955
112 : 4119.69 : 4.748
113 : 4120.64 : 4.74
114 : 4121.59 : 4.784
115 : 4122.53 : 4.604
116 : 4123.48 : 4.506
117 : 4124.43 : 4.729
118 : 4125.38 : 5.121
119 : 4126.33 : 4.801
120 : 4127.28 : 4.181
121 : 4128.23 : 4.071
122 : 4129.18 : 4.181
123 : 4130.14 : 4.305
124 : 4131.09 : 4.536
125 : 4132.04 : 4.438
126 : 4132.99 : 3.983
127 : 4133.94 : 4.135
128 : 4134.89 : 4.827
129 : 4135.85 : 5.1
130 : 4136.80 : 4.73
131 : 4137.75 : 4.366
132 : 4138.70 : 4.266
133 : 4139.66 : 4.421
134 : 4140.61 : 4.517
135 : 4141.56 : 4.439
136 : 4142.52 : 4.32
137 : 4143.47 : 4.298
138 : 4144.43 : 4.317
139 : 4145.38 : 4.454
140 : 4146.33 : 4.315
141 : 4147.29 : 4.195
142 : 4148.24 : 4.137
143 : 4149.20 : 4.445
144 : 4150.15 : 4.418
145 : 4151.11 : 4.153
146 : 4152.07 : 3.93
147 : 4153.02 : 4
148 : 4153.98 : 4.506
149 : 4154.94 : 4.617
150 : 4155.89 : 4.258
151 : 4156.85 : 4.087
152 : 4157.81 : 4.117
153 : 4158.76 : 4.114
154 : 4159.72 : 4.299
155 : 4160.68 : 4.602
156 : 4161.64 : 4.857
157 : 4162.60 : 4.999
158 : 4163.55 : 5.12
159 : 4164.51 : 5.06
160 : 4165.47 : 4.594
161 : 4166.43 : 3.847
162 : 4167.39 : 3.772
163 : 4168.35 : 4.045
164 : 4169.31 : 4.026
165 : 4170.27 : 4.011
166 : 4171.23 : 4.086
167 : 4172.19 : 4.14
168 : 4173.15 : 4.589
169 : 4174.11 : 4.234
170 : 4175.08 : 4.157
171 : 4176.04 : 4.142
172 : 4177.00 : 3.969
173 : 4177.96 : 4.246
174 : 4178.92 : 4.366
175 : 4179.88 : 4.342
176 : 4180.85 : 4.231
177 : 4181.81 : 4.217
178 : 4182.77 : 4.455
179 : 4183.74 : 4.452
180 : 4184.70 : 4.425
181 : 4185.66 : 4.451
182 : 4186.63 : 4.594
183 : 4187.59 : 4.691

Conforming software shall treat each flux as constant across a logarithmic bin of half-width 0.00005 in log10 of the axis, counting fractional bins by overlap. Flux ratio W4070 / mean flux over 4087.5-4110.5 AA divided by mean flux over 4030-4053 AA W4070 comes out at 1.02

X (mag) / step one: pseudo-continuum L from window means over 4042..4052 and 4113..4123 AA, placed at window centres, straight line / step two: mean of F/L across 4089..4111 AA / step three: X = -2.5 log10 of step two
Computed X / 0.01 mag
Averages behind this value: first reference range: 4.36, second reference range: 4.73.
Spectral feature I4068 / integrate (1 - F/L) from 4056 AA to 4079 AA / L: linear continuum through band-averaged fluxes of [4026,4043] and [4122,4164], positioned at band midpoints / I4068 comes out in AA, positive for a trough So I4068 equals 0.4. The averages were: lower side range 4.61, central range 4.49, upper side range 4.43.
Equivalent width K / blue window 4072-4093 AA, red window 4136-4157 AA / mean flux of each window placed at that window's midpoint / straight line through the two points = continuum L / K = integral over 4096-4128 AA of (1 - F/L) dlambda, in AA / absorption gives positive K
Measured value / 0.4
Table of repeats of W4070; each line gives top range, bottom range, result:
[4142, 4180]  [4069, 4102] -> 0.90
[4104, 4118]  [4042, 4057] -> 1.05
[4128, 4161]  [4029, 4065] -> 0.97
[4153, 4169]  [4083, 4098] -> 0.90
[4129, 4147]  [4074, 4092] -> 0.90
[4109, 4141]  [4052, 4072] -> 1.04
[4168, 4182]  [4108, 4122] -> 0.88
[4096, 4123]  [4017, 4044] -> 0.97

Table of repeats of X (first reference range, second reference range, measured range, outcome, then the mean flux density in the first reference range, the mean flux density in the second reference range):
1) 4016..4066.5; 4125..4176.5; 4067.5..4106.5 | -0.05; 4.57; 4.36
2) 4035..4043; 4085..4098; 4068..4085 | 0.04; 4.85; 4.93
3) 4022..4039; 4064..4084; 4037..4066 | 0.05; 4.67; 4.67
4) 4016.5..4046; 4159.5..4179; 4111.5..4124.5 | -0.07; 4.66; 4.34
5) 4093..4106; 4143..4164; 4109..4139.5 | -0.06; 4.37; 4.37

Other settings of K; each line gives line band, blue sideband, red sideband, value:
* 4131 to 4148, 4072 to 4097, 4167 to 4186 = 0.22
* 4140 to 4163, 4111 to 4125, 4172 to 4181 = 0.60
